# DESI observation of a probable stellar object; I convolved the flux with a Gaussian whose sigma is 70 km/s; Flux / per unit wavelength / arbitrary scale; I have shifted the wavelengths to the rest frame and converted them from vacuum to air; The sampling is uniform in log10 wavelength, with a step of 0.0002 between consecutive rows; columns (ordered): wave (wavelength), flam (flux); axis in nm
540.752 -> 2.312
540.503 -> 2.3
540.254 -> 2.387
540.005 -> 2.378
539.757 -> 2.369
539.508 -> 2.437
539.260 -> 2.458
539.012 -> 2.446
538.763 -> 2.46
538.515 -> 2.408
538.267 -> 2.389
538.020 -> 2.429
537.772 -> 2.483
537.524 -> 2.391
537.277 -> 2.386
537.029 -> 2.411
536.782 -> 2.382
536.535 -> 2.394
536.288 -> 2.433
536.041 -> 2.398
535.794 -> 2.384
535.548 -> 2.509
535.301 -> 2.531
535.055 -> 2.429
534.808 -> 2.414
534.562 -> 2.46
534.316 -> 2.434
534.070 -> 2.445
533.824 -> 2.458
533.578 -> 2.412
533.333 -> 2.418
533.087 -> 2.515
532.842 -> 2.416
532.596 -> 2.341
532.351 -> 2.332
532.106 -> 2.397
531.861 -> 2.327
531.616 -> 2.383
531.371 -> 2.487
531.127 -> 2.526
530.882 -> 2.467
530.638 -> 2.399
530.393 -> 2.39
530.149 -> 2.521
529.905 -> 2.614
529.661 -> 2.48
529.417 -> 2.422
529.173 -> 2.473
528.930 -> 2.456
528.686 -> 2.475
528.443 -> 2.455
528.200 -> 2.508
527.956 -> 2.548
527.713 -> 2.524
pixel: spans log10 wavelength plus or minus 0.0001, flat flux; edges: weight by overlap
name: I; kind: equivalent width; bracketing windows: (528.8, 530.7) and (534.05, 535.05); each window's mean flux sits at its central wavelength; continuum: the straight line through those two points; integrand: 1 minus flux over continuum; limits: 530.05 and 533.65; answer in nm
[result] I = 0.050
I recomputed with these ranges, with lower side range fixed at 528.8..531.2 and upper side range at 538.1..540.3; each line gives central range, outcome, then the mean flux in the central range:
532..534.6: 0.04 nm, 2.42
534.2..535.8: -0.01 nm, 2.46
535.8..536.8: 0.01 nm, 2.4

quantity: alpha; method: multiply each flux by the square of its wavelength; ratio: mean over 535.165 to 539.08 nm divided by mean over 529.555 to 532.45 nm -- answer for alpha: 1.02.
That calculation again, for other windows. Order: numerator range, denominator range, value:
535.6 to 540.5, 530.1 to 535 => 1.01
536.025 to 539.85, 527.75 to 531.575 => 1.01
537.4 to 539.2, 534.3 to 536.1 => 1.00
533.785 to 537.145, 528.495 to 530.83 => 1.01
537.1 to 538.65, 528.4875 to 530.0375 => 1.00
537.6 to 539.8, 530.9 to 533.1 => 1.03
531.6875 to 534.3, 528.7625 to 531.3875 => 0.98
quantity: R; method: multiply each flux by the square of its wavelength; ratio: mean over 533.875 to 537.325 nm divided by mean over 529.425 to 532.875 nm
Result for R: 1.02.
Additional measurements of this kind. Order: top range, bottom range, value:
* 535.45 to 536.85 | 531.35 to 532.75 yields 1.04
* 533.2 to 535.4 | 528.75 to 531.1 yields 1.01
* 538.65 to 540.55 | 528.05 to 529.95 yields 1.01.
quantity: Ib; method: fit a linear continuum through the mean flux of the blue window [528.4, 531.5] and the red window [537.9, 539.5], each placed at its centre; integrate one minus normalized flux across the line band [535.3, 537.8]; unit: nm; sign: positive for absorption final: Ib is 0.02 nm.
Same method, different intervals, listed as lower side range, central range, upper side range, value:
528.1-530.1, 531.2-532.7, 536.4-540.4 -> 0.049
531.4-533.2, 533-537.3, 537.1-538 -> -0.051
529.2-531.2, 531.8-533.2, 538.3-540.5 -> 0.039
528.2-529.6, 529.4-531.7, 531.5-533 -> -0.053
